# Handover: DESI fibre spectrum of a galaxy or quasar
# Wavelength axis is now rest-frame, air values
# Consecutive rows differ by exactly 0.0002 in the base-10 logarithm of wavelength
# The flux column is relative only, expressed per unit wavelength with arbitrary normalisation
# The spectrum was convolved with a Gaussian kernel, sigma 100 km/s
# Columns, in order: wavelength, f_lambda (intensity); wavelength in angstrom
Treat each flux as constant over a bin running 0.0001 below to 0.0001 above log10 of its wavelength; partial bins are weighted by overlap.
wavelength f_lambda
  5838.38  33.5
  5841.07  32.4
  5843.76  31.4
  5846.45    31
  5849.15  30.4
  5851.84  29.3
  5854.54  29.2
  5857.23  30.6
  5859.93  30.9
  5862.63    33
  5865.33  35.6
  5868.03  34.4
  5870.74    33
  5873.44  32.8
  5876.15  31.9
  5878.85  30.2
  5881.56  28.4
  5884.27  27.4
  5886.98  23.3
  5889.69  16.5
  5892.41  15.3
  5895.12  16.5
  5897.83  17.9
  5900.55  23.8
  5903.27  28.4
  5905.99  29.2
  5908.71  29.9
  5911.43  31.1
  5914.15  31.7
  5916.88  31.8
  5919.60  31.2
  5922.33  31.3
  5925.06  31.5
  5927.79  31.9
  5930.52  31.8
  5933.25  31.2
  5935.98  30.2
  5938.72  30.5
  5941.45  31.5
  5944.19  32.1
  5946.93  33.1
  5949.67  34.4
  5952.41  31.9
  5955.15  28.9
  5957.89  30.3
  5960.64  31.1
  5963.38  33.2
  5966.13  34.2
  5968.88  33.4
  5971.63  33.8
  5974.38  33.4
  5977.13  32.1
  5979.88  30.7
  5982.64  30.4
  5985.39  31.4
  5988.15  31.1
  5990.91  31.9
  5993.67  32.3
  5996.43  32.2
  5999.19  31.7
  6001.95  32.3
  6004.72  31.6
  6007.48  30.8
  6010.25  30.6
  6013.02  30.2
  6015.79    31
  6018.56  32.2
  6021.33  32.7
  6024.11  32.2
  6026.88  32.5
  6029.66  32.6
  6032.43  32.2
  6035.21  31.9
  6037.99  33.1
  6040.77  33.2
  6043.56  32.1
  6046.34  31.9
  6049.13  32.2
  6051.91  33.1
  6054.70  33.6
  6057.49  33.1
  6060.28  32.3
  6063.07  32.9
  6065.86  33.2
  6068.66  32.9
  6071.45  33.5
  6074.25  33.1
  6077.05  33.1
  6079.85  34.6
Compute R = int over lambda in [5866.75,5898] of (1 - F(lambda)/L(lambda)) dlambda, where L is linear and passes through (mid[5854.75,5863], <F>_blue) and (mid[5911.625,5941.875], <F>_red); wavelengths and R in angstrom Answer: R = 5.2 angstrom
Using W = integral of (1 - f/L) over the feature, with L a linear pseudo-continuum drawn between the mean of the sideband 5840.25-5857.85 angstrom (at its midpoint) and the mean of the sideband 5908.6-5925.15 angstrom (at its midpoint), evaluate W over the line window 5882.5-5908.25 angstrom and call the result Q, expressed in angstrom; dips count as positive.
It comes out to 7.17 angstrom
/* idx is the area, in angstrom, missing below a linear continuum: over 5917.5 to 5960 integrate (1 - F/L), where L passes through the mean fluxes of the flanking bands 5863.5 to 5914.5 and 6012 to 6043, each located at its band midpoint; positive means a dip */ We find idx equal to -3.6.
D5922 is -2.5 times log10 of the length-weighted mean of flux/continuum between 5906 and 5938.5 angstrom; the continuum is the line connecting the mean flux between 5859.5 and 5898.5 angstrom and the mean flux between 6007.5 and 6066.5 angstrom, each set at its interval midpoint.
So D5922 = -0.09 mag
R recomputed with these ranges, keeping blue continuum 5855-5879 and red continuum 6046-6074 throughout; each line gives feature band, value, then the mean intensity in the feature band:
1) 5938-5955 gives 0.3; 32.1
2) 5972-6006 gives 1.0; 31.8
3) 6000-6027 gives 1.0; 31.6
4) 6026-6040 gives 0.2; 32.5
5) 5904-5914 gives 0.7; 30.2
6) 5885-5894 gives 3.8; 18.9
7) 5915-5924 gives 0.3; 31.4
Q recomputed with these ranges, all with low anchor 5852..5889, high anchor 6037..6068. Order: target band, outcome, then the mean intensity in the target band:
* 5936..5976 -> -0.8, 32.2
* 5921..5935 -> -0.1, 31.5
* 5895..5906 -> 2.7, 23.2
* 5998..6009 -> 0.2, 31.6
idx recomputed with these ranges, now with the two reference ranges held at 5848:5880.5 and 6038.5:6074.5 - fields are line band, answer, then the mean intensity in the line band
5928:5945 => 0.5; 31.2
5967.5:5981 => -0.1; 32.7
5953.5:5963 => 0.5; 30.5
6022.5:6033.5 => 0.1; 32.4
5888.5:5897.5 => 4.4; 16.3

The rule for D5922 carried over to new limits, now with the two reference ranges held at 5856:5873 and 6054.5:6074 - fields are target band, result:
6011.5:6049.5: 0.03 mag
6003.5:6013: 0.07 mag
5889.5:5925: 0.25 mag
